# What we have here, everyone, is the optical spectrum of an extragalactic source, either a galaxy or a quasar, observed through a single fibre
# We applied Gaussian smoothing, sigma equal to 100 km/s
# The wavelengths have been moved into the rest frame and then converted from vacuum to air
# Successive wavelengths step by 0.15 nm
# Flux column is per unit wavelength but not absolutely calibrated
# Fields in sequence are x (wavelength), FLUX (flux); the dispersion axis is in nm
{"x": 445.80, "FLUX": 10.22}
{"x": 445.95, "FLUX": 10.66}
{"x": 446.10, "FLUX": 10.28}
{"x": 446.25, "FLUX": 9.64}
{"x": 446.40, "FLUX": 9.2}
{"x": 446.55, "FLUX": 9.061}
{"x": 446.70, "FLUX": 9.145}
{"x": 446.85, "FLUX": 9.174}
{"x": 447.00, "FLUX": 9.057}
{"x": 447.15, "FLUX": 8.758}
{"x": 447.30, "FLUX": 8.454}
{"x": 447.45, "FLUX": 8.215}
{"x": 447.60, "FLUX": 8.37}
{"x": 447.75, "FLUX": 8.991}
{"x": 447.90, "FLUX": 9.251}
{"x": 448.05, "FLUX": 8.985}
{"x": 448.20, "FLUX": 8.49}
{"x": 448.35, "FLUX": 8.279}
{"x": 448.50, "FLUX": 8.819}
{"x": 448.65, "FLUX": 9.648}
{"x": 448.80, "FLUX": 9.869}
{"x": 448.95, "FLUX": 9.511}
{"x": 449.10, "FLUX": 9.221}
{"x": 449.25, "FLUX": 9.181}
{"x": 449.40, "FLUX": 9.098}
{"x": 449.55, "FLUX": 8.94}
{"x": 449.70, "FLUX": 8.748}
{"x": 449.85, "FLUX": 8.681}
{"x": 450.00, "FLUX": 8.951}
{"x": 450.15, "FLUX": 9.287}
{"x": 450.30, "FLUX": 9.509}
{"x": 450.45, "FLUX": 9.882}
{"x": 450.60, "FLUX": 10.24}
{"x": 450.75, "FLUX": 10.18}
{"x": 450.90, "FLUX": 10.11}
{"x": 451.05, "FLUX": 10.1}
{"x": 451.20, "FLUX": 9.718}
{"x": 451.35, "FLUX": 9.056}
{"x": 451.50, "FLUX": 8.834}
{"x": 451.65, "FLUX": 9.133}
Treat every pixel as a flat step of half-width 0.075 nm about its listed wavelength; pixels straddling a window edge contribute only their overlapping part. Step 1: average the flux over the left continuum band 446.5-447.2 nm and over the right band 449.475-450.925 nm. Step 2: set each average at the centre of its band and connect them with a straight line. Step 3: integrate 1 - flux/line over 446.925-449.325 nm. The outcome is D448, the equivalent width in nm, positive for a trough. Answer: 0.07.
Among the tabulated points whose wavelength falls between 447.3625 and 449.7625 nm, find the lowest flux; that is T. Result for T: 8.215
